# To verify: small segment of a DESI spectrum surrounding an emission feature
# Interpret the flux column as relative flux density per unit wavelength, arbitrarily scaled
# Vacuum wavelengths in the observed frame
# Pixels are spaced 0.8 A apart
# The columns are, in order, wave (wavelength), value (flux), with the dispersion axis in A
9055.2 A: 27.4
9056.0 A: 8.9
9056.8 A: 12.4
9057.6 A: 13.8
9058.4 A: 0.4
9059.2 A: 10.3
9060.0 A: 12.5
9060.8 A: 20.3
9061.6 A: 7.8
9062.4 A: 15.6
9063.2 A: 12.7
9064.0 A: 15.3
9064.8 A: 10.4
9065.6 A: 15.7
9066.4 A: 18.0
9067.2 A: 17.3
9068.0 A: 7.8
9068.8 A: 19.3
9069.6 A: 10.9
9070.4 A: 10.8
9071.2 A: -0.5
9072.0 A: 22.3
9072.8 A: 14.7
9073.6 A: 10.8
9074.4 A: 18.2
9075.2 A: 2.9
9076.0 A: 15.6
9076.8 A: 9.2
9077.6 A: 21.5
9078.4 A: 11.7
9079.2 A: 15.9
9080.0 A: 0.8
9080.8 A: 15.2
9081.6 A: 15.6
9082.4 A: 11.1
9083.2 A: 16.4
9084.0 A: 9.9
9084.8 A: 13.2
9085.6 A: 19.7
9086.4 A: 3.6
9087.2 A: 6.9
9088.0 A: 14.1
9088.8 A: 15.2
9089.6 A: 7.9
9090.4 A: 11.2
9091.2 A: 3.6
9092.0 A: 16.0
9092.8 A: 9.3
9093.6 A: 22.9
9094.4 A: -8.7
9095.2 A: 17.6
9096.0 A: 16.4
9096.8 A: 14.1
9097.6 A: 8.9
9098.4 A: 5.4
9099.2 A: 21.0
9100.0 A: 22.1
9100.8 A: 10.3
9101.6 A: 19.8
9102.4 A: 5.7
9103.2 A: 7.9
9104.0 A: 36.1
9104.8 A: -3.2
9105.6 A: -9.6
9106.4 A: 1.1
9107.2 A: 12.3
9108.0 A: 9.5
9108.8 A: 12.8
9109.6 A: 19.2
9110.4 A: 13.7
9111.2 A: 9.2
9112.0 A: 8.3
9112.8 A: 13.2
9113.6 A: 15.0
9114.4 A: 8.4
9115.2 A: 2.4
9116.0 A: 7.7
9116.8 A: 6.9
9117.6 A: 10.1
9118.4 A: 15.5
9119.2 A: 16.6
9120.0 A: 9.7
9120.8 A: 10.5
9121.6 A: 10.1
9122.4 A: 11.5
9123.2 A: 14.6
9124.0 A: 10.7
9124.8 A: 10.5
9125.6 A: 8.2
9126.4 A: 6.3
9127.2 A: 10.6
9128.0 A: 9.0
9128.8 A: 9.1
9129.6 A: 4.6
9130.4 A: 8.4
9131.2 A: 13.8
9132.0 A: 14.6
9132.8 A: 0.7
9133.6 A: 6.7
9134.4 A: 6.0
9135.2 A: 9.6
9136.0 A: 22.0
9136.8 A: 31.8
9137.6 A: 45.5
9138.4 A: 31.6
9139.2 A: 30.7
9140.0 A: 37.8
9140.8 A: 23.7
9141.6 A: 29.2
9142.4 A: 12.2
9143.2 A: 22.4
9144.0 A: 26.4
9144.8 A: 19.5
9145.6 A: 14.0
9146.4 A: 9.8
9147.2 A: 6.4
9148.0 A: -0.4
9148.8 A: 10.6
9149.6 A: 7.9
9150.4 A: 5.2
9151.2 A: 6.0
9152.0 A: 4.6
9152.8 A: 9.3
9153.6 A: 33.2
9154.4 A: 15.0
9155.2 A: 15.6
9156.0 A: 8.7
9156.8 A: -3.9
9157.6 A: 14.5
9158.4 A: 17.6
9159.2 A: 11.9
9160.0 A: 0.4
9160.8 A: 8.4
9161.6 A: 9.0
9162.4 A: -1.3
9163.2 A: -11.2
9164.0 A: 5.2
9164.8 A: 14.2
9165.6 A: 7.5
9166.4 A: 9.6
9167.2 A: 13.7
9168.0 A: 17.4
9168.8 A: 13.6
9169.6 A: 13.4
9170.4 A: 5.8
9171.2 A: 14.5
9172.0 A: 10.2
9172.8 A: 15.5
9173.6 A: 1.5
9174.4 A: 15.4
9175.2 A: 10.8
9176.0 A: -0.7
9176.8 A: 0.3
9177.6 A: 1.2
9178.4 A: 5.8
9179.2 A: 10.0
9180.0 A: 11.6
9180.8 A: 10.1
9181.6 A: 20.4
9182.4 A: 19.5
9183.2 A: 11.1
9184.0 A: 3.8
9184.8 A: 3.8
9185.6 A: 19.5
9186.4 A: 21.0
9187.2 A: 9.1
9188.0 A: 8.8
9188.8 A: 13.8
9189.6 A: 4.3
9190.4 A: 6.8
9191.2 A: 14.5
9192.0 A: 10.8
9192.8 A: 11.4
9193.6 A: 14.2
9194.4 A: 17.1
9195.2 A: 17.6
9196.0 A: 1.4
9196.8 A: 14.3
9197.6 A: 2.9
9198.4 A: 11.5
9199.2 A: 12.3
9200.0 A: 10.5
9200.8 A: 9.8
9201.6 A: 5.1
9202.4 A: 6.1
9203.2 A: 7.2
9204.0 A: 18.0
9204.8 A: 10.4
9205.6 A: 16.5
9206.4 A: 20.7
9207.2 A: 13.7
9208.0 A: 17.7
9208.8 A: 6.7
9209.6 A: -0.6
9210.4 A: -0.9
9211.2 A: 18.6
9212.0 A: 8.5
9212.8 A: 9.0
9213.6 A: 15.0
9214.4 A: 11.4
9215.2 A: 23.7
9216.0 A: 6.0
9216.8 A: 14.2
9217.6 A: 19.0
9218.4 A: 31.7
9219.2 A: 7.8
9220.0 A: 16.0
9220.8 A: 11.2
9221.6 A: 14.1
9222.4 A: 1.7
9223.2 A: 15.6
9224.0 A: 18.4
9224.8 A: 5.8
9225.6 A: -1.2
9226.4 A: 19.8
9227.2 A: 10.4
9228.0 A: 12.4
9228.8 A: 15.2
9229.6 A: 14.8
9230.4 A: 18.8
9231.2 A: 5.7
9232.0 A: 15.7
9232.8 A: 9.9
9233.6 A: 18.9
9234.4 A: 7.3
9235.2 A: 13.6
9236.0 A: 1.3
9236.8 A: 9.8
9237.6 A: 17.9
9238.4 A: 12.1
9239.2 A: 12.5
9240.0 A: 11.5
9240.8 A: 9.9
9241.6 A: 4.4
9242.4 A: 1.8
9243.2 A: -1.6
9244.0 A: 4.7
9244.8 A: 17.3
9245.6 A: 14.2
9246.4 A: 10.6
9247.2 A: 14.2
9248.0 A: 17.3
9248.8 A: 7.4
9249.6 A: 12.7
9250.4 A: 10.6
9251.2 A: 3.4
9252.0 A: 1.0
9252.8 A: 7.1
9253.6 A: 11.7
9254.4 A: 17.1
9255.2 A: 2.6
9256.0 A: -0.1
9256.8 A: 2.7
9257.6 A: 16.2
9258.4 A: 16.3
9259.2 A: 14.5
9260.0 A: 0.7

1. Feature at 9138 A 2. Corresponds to H-beta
